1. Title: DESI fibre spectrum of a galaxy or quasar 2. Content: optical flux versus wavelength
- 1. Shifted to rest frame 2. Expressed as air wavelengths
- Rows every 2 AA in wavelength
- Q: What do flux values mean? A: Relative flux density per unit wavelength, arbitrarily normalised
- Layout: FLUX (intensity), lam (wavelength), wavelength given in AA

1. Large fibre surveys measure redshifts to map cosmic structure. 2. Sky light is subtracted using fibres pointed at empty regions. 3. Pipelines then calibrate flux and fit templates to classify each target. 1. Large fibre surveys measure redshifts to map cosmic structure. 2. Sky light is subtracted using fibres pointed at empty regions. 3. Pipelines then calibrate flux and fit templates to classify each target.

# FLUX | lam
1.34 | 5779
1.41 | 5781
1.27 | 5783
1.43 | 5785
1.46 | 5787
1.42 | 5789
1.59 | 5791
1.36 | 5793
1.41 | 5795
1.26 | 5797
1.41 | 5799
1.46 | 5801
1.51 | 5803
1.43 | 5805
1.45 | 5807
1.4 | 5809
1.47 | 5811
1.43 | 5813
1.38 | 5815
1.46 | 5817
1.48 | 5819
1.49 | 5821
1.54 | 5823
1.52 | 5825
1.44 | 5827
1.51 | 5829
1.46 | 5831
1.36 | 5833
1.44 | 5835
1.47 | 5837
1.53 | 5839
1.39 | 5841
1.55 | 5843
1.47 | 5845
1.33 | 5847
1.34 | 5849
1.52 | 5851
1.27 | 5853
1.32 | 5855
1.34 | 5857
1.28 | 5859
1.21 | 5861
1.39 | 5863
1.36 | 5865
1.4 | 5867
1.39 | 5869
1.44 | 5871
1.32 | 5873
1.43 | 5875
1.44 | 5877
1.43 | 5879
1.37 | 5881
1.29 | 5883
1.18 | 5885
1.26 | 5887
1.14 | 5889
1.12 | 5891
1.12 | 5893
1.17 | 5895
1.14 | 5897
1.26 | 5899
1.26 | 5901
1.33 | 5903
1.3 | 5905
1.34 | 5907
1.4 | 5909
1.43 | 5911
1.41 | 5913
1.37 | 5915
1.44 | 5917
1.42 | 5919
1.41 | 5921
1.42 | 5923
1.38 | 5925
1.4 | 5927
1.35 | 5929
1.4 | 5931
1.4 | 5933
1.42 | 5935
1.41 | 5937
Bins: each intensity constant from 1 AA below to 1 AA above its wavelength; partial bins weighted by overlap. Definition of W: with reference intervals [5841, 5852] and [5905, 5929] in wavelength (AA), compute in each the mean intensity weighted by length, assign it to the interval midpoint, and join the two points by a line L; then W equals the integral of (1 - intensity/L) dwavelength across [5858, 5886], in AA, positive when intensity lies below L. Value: 1.4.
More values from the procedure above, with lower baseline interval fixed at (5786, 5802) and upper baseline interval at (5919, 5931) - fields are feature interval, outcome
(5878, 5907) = 3.26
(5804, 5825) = -0.58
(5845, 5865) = 0.96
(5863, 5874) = 0.18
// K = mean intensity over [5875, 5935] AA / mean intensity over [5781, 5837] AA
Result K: 0.92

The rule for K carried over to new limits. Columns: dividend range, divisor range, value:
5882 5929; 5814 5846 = 0.89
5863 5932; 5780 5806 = 0.94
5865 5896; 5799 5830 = 0.89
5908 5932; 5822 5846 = 0.95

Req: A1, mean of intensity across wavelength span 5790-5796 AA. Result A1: 1.45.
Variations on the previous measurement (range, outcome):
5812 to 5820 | 1.44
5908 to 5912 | 1.42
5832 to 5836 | 1.4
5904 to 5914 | 1.38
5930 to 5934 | 1.4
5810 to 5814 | 1.45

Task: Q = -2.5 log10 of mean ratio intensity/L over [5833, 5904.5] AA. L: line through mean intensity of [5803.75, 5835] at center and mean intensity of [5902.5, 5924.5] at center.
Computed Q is 0.07 mag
